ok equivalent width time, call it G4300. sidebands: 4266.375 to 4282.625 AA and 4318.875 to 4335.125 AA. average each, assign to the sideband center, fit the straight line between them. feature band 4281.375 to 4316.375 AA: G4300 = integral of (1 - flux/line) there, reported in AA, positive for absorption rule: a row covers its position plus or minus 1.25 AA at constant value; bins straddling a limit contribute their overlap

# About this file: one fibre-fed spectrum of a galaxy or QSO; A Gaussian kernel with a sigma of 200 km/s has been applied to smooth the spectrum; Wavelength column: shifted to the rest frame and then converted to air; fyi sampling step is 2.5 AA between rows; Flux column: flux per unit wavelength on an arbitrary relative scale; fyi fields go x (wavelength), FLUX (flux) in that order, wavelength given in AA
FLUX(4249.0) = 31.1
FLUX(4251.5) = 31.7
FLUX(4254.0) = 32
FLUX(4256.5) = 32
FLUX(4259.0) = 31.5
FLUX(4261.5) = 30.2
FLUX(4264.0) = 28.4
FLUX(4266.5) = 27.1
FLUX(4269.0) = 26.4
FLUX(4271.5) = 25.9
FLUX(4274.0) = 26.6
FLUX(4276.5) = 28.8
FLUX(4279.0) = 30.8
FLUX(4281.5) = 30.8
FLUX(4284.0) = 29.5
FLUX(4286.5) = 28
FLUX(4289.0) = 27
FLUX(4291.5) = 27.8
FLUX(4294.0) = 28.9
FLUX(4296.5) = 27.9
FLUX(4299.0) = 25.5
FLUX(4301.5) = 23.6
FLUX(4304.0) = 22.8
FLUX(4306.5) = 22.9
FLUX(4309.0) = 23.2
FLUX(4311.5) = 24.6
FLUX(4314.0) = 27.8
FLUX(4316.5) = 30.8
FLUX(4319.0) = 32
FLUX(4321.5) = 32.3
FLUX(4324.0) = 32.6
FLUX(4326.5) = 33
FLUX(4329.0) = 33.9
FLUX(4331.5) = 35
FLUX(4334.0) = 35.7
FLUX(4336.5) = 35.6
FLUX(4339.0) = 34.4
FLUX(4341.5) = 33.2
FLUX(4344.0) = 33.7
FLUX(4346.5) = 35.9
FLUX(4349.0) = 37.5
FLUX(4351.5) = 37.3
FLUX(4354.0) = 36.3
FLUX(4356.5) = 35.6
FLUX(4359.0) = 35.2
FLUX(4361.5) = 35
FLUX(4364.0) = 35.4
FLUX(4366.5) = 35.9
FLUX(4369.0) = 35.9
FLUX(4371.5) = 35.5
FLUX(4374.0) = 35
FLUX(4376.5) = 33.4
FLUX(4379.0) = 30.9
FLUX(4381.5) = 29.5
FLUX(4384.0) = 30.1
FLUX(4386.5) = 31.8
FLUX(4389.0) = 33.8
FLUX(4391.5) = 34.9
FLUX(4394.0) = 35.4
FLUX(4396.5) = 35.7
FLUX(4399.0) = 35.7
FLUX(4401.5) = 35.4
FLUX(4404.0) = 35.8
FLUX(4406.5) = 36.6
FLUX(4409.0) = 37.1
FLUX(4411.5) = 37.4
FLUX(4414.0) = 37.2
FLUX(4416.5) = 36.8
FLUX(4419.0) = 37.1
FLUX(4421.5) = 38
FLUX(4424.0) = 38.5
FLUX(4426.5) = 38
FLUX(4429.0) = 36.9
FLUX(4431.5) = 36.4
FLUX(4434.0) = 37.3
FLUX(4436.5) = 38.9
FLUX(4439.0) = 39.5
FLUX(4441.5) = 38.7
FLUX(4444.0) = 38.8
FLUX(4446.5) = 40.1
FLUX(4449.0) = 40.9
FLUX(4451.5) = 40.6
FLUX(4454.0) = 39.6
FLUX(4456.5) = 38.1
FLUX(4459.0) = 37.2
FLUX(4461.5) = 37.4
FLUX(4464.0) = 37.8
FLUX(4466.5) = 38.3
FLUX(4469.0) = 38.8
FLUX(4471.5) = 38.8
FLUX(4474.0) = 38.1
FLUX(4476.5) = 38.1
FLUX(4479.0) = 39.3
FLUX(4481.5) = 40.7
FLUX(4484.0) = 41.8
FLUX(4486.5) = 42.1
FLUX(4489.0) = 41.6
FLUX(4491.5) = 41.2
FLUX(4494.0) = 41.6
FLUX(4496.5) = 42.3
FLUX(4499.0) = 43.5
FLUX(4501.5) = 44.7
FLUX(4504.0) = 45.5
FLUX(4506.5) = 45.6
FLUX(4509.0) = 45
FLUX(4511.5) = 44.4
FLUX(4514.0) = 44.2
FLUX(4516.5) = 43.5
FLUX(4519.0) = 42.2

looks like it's 4.7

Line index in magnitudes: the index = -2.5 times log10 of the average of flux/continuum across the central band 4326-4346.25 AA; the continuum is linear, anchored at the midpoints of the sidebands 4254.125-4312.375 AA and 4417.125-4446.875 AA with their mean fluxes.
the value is -0.10 mag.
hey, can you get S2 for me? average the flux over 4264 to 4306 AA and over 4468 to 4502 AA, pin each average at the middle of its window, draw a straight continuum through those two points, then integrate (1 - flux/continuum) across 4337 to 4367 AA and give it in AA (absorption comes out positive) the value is -3.4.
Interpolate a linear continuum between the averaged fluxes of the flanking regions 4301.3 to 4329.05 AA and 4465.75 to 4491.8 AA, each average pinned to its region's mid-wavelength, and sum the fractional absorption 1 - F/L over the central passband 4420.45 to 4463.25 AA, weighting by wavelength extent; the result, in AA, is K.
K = -1.5 AA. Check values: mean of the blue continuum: 28.2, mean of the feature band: 38.5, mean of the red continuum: 39.9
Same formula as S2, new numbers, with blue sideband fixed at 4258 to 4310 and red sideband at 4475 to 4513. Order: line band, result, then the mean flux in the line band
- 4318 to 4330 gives -1.0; 32.8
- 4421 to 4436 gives 0.1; 37.6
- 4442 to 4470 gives 0.6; 38.9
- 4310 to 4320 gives 0.3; 28.6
